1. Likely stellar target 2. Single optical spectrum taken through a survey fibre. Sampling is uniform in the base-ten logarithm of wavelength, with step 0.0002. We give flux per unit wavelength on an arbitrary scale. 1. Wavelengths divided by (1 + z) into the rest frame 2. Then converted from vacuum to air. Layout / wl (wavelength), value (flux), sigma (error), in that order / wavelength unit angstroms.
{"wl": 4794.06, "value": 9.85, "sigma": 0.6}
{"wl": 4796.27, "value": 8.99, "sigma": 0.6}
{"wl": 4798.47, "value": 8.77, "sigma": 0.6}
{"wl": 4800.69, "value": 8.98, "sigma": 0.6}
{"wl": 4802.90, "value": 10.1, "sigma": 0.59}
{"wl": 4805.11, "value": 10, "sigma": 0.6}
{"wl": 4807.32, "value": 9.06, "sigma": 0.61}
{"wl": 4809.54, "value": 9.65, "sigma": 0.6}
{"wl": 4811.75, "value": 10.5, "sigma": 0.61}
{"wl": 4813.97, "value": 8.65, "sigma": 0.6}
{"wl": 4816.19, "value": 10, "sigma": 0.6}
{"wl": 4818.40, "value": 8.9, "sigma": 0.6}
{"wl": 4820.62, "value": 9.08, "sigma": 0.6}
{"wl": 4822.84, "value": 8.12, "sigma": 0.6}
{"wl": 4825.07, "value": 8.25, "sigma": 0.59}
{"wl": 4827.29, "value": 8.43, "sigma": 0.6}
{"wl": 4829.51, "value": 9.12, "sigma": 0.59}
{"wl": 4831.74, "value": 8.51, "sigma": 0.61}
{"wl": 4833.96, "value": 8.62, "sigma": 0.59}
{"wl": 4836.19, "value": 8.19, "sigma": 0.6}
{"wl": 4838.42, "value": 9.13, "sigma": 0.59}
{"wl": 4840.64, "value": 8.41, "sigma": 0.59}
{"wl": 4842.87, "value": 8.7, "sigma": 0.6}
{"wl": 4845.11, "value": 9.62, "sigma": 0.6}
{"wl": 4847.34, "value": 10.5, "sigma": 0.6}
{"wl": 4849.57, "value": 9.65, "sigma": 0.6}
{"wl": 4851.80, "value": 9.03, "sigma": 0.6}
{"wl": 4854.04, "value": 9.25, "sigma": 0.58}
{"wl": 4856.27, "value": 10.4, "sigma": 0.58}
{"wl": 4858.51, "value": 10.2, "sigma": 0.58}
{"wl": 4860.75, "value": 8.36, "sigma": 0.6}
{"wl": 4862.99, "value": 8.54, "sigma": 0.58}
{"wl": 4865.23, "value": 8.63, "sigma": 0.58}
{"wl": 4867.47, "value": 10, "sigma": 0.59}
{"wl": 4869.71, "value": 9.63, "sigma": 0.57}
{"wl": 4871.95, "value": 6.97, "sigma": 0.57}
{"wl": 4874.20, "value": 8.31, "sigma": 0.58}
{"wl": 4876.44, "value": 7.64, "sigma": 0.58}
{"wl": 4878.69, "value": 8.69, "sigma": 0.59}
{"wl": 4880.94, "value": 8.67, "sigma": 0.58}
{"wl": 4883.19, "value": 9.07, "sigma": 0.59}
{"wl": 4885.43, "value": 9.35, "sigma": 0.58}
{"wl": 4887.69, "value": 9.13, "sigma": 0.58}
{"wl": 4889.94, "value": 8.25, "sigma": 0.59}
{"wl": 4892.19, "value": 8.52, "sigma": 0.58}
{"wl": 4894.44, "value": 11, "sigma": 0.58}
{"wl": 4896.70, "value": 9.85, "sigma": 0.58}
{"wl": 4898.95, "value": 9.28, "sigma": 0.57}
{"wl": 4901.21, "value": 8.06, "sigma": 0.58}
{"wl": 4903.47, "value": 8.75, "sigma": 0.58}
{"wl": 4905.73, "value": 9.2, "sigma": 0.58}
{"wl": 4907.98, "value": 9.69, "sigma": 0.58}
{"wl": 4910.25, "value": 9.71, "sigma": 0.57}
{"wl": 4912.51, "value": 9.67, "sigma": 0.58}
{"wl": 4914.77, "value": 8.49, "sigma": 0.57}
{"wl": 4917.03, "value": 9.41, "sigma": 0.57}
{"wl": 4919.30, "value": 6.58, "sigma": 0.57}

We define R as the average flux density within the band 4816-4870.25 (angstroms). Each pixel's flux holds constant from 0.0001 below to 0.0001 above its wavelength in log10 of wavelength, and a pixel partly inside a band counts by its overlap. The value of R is 9.07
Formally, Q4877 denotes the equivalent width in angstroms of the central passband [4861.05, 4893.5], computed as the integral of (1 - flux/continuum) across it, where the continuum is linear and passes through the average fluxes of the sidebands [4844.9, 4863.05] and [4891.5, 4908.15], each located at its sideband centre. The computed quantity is 2.57 angstroms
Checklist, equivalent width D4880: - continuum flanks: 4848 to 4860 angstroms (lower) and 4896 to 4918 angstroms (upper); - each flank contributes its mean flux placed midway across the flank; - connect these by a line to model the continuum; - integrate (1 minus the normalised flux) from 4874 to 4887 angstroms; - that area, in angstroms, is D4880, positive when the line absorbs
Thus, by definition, 1.1 angstroms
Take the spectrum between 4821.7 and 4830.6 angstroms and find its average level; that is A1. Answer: 8.48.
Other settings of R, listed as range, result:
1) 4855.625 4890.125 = 8.86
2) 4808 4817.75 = 9.64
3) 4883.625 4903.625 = 9.15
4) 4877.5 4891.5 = 8.84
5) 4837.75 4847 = 9.09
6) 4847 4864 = 9.45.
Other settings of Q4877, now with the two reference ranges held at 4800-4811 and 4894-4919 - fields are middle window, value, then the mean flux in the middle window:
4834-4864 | 0.8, 9.21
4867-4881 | 1.3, 8.48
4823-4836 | 1.4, 8.52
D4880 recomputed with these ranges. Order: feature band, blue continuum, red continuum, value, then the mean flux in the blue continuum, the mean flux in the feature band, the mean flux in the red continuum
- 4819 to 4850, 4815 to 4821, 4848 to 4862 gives 1.8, 9.36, 8.86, 9.51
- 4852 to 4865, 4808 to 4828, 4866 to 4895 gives -0.5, 9.07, 9.27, 8.82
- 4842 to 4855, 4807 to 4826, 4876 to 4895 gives -0.6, 9.14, 9.47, 8.91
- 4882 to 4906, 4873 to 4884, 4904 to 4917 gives -0.7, 8.44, 9.13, 9.33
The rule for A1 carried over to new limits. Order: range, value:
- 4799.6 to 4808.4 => 9.54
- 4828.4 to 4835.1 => 8.75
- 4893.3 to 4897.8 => 10.4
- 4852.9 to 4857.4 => 9.82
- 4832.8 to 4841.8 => 8.6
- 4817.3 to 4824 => 8.69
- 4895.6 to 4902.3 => 9.07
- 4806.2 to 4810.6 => 9.35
